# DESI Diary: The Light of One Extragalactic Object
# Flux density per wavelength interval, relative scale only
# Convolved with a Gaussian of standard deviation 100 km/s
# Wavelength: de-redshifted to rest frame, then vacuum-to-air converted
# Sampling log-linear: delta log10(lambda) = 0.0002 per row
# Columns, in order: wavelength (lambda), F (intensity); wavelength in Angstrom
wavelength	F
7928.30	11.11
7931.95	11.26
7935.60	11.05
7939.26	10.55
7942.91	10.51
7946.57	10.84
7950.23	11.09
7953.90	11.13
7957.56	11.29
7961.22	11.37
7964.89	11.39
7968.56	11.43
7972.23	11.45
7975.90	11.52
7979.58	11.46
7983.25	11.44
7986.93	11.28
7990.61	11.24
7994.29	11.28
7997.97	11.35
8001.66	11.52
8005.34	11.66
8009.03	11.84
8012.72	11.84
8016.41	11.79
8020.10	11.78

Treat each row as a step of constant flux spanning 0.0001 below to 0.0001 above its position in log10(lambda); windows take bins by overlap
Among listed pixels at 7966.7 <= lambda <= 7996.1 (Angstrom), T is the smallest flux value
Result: 11.24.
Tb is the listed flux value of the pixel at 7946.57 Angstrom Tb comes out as 10.84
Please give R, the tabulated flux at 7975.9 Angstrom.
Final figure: 11.52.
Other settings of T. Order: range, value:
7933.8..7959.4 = 10.51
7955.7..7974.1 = 11.29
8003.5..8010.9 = 11.66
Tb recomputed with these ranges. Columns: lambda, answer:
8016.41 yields 11.79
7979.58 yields 11.46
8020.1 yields 11.78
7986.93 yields 11.28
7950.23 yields 11.09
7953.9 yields 11.13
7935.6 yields 11.05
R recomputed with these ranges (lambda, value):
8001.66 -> 11.52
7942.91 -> 10.51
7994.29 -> 11.28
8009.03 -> 11.84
